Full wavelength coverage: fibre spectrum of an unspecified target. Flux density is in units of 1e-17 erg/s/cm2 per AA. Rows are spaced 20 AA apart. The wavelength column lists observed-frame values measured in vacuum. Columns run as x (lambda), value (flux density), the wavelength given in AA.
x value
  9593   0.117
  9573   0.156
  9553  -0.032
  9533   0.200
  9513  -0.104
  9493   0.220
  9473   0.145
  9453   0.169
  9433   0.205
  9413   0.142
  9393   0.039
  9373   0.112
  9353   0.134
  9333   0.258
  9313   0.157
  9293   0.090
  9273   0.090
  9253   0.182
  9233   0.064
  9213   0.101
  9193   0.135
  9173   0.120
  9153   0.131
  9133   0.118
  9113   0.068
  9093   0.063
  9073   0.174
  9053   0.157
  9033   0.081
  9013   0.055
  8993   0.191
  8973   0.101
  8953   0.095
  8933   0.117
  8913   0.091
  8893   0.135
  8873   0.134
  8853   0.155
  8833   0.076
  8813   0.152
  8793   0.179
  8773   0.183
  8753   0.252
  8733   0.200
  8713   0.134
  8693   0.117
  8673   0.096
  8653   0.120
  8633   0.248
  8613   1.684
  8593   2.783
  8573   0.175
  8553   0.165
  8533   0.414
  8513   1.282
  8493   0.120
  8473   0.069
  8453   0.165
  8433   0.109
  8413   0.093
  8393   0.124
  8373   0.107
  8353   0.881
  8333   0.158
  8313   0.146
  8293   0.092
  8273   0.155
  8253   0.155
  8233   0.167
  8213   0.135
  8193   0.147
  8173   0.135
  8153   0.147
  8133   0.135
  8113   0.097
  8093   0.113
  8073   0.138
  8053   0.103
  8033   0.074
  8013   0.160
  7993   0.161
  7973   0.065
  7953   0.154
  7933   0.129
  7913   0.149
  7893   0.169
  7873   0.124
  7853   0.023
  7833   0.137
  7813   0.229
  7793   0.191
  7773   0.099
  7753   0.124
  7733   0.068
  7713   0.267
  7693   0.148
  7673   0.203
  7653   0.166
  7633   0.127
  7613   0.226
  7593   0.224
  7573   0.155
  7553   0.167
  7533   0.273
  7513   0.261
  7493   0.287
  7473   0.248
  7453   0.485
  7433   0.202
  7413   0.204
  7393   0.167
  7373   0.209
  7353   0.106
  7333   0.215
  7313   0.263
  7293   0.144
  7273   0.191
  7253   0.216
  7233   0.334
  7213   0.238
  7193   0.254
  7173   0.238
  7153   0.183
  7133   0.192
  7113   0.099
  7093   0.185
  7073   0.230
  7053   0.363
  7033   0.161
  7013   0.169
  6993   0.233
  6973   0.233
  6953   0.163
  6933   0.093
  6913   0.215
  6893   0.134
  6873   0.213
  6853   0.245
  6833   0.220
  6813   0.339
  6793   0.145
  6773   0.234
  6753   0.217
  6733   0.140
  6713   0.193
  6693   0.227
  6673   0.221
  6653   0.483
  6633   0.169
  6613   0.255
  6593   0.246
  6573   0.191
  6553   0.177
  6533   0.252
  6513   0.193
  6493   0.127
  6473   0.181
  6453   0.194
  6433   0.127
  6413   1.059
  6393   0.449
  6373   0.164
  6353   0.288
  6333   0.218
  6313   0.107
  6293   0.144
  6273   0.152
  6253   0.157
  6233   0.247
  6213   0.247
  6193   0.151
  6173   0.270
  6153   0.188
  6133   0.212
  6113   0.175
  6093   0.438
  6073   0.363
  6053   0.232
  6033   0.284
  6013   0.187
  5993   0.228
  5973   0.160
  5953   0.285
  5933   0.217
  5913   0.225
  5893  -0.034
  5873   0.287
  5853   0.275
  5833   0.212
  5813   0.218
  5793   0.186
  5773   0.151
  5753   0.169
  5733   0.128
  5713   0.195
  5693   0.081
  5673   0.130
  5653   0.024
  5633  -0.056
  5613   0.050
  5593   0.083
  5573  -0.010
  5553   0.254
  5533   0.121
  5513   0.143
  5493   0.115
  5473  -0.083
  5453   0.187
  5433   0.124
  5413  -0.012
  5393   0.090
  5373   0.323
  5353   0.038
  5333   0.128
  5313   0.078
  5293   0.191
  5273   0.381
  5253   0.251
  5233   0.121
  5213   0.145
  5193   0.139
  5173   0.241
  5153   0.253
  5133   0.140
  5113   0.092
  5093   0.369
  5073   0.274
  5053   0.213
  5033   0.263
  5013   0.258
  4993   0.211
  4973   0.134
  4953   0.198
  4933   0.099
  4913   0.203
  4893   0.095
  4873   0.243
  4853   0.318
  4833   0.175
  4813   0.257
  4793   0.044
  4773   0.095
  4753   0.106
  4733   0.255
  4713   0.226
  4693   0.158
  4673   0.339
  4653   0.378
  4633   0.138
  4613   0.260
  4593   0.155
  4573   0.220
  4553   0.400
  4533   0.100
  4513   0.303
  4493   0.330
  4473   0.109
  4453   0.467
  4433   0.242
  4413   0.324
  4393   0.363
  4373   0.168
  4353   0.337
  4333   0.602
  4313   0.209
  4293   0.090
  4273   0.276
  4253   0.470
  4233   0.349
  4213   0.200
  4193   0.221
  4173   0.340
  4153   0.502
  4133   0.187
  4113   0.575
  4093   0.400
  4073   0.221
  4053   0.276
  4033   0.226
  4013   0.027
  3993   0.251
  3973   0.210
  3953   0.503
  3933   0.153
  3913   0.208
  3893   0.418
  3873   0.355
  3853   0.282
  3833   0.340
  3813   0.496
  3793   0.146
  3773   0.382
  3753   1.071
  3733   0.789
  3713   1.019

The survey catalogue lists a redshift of 0.718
